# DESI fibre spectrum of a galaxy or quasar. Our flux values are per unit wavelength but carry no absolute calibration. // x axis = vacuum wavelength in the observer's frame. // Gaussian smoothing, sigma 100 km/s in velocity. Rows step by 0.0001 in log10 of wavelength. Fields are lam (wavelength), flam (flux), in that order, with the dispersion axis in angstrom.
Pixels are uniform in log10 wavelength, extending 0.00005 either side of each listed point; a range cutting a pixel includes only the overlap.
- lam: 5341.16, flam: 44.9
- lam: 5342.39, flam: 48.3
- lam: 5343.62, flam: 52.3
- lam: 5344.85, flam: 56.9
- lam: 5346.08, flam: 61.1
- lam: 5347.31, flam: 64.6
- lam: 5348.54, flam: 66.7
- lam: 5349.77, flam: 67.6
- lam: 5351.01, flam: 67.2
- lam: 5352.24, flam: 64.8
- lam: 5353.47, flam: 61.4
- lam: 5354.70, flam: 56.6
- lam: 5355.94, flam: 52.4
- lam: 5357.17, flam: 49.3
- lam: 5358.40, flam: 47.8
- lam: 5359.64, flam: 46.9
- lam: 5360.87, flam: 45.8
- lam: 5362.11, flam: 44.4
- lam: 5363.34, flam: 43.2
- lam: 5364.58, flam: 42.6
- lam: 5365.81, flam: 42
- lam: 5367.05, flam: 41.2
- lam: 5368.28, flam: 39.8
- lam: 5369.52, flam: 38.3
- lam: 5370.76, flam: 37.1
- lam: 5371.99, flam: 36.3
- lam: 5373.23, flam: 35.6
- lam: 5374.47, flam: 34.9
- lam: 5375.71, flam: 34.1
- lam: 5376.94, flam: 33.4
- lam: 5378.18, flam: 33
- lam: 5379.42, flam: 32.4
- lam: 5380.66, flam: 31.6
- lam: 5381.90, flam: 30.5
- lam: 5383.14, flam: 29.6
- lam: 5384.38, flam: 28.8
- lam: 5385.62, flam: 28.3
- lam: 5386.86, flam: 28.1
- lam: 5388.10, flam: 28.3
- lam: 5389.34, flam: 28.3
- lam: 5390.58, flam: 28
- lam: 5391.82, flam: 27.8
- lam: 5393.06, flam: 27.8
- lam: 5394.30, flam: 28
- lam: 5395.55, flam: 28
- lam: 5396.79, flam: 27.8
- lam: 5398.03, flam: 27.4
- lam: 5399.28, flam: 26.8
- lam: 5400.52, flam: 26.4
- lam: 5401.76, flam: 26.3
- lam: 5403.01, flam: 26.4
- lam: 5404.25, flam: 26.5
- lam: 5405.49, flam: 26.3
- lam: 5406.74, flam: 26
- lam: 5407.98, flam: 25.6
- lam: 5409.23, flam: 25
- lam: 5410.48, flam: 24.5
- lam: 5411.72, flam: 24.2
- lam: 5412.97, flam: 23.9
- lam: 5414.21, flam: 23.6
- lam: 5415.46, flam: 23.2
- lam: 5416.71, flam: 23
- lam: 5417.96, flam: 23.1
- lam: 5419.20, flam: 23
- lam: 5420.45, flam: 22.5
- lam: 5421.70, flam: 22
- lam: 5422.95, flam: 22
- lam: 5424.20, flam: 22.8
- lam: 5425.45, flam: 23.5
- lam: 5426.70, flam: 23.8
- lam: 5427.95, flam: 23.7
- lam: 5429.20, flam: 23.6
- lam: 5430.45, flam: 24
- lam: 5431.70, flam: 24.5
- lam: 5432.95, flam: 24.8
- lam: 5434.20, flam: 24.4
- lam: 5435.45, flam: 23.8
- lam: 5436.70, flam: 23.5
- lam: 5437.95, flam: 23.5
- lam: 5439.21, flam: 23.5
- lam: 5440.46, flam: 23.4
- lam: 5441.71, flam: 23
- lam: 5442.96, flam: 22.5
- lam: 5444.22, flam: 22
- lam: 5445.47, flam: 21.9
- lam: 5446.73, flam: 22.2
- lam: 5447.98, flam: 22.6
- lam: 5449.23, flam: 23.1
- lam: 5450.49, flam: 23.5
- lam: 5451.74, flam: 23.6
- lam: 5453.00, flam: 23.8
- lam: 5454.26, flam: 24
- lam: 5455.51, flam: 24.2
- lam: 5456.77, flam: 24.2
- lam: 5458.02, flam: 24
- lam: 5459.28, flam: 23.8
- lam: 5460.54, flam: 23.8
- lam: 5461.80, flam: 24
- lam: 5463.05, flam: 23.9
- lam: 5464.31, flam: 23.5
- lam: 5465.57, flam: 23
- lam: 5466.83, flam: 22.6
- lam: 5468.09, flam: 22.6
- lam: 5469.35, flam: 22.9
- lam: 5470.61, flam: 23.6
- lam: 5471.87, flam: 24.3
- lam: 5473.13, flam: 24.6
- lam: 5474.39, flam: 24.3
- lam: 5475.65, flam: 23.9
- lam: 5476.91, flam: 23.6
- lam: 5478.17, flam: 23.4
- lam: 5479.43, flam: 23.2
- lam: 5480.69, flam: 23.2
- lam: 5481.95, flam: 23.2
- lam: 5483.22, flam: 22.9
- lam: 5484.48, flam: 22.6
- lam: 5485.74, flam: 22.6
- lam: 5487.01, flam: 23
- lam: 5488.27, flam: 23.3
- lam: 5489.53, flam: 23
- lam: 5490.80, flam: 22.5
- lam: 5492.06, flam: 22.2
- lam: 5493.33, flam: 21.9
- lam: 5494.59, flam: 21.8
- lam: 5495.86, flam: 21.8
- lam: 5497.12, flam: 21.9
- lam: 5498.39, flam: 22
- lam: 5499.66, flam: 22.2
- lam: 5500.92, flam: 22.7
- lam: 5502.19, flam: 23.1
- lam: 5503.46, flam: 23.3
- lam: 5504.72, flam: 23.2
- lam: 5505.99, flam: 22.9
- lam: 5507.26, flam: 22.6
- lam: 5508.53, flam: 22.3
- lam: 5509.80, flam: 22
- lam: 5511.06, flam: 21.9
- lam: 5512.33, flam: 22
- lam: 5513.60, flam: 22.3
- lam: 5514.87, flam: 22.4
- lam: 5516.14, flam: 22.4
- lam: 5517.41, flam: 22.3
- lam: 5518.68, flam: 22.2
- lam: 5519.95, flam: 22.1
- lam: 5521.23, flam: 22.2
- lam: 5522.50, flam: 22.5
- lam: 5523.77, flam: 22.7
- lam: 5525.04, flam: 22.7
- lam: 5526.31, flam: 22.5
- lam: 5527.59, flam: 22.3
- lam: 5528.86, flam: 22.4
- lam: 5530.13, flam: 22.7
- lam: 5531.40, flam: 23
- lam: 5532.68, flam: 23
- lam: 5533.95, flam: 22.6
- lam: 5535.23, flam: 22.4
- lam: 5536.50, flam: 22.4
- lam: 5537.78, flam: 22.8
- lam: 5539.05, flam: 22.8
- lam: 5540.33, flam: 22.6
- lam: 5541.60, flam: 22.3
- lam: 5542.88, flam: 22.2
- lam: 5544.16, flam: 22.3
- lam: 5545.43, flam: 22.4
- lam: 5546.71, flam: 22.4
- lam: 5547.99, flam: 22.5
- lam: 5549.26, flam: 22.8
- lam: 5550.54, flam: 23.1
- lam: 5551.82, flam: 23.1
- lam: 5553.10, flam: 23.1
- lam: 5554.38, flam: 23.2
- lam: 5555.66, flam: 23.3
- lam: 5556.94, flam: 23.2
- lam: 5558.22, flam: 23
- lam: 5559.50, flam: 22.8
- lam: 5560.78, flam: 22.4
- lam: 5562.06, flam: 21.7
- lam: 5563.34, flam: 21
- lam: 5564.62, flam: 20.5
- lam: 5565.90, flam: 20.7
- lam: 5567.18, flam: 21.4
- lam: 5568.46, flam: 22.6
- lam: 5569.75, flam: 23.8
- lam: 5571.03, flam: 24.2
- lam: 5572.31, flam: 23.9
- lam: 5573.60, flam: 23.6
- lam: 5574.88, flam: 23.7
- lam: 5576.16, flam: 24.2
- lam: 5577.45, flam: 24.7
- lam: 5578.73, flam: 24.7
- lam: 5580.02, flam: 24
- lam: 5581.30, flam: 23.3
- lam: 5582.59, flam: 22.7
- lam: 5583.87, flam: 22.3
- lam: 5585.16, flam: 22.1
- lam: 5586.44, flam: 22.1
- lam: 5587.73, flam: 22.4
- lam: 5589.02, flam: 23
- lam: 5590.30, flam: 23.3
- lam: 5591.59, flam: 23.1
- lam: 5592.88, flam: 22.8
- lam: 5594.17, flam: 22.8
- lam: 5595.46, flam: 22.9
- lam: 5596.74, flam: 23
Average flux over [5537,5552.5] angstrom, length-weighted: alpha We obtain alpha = 22.6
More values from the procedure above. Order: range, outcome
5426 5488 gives 23.5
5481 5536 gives 22.5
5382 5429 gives 25.7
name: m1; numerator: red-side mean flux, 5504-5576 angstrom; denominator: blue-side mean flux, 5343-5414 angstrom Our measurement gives 0.60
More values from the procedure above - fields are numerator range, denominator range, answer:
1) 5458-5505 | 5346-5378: 0.48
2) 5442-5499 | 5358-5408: 0.70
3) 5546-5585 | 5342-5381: 0.48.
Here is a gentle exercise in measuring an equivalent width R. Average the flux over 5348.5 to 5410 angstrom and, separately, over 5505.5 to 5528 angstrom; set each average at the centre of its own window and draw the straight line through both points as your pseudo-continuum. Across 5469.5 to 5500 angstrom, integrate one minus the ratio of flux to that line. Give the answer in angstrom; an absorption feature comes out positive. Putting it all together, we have 3.3 angstrom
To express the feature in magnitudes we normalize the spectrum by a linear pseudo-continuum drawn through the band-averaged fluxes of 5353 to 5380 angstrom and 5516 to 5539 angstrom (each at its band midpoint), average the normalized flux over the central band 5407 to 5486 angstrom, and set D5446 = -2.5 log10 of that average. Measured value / 0.34 mag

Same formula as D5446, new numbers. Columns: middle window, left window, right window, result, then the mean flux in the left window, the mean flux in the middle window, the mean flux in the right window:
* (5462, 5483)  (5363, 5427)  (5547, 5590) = 0.122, 29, 23.5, 22.9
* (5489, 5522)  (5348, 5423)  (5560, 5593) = 0.215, 34.7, 22.3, 22.9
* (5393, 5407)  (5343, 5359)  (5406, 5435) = 0.256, 59.2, 27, 23.8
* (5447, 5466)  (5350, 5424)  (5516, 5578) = 0.216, 33.6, 23.7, 22.7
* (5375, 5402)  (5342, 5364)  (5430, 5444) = 0.396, 55.4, 29.2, 23.7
